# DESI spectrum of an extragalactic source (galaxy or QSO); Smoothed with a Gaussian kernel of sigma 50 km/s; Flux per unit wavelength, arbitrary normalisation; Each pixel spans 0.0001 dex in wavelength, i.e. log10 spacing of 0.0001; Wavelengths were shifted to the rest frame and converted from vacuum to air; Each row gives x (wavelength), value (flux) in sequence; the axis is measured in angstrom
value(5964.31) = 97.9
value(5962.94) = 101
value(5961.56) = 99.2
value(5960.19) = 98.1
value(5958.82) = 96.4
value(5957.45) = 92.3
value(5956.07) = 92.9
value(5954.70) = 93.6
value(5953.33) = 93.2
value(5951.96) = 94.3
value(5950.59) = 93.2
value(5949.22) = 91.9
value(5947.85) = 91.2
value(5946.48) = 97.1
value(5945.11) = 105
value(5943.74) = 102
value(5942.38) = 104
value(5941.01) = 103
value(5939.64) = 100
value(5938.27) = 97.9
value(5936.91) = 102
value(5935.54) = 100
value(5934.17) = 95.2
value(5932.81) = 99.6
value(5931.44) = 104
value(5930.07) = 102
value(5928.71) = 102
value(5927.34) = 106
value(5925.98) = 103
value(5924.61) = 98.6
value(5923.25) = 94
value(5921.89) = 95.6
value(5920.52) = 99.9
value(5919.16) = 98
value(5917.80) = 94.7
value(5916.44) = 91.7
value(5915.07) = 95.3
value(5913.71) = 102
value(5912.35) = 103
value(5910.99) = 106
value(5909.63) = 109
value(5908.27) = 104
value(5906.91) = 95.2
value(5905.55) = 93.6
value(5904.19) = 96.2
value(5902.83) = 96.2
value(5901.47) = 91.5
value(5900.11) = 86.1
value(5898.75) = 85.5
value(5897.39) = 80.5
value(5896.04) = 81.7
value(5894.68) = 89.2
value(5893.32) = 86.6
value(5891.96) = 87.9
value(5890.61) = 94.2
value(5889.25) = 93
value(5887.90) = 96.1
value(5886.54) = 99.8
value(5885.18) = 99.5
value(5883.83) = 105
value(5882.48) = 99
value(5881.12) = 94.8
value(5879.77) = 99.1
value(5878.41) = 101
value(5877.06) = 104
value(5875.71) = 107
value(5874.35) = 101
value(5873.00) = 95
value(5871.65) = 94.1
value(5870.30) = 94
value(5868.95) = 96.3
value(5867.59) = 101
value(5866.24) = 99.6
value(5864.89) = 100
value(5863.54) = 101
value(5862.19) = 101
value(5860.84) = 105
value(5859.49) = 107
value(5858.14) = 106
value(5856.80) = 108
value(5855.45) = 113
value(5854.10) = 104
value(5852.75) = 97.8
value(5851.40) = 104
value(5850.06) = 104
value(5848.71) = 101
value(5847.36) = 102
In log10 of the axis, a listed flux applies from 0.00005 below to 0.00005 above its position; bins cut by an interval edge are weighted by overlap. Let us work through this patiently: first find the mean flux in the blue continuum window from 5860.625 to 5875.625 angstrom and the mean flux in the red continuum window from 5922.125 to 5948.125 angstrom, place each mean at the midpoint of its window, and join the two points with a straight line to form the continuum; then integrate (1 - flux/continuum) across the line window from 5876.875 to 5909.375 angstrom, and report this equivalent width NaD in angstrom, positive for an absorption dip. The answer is 1.7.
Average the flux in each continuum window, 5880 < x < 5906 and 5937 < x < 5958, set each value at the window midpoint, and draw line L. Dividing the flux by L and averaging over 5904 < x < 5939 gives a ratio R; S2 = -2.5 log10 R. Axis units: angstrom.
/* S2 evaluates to -0.05 mag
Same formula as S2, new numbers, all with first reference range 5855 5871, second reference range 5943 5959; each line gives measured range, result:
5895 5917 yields 0.05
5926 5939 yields -0.05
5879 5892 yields 0.04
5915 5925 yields 0.02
